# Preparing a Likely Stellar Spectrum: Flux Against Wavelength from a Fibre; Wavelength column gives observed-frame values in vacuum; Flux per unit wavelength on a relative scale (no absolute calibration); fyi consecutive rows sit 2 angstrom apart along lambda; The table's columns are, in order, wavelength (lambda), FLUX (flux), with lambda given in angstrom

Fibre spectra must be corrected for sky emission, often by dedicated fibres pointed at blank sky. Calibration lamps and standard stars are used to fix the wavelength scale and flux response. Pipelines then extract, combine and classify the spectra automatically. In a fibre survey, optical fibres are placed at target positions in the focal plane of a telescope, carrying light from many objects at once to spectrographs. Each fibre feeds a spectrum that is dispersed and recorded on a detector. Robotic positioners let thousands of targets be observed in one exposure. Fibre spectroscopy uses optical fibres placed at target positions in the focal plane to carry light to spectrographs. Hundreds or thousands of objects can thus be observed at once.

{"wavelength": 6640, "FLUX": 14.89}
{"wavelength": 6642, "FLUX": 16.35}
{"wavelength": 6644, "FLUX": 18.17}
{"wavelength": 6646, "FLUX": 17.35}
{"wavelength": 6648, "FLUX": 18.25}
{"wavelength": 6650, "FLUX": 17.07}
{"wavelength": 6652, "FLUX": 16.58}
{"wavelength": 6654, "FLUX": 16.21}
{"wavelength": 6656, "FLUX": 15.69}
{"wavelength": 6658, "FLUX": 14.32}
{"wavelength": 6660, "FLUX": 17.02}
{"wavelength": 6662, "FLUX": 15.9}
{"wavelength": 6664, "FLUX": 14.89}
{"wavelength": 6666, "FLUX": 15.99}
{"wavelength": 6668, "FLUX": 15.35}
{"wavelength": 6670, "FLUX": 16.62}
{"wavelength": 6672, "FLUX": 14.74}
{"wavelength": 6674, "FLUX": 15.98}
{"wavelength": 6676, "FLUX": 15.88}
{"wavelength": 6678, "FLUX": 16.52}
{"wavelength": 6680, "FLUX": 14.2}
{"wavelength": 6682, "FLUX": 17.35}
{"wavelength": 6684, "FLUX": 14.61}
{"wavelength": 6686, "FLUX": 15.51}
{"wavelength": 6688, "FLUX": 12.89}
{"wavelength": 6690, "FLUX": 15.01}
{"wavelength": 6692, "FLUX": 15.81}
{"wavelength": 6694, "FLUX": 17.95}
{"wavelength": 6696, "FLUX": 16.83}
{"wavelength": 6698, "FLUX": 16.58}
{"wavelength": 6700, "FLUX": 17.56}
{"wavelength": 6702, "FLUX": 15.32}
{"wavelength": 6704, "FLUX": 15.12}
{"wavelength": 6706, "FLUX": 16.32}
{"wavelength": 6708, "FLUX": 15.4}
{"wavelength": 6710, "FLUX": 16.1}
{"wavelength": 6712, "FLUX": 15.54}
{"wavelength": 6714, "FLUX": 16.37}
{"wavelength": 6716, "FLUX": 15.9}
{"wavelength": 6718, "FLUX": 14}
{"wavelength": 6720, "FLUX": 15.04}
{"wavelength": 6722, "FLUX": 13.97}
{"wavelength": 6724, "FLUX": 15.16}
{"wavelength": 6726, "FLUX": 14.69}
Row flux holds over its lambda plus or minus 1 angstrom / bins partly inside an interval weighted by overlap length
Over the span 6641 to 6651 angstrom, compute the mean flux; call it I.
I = 17.4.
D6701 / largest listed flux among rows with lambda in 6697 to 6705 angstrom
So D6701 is 17.56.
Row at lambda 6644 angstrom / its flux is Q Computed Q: 18.17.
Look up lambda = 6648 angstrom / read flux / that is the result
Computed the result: 18.25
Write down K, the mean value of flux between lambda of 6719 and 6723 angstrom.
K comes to 14.5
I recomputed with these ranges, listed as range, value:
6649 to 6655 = 16.6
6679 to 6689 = 14.9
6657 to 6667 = 15.6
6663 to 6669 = 15.4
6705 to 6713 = 15.8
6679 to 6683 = 15.8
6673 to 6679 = 16.1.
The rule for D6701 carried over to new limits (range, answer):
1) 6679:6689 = 17.35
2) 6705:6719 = 16.37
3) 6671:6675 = 15.98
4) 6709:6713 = 16.1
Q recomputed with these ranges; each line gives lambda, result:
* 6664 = 14.89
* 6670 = 16.62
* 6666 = 15.99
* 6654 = 16.21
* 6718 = 14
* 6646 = 17.35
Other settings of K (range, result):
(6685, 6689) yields 14.2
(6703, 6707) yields 15.7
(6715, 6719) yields 14.9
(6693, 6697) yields 17.4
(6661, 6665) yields 15.4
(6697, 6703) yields 16.5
